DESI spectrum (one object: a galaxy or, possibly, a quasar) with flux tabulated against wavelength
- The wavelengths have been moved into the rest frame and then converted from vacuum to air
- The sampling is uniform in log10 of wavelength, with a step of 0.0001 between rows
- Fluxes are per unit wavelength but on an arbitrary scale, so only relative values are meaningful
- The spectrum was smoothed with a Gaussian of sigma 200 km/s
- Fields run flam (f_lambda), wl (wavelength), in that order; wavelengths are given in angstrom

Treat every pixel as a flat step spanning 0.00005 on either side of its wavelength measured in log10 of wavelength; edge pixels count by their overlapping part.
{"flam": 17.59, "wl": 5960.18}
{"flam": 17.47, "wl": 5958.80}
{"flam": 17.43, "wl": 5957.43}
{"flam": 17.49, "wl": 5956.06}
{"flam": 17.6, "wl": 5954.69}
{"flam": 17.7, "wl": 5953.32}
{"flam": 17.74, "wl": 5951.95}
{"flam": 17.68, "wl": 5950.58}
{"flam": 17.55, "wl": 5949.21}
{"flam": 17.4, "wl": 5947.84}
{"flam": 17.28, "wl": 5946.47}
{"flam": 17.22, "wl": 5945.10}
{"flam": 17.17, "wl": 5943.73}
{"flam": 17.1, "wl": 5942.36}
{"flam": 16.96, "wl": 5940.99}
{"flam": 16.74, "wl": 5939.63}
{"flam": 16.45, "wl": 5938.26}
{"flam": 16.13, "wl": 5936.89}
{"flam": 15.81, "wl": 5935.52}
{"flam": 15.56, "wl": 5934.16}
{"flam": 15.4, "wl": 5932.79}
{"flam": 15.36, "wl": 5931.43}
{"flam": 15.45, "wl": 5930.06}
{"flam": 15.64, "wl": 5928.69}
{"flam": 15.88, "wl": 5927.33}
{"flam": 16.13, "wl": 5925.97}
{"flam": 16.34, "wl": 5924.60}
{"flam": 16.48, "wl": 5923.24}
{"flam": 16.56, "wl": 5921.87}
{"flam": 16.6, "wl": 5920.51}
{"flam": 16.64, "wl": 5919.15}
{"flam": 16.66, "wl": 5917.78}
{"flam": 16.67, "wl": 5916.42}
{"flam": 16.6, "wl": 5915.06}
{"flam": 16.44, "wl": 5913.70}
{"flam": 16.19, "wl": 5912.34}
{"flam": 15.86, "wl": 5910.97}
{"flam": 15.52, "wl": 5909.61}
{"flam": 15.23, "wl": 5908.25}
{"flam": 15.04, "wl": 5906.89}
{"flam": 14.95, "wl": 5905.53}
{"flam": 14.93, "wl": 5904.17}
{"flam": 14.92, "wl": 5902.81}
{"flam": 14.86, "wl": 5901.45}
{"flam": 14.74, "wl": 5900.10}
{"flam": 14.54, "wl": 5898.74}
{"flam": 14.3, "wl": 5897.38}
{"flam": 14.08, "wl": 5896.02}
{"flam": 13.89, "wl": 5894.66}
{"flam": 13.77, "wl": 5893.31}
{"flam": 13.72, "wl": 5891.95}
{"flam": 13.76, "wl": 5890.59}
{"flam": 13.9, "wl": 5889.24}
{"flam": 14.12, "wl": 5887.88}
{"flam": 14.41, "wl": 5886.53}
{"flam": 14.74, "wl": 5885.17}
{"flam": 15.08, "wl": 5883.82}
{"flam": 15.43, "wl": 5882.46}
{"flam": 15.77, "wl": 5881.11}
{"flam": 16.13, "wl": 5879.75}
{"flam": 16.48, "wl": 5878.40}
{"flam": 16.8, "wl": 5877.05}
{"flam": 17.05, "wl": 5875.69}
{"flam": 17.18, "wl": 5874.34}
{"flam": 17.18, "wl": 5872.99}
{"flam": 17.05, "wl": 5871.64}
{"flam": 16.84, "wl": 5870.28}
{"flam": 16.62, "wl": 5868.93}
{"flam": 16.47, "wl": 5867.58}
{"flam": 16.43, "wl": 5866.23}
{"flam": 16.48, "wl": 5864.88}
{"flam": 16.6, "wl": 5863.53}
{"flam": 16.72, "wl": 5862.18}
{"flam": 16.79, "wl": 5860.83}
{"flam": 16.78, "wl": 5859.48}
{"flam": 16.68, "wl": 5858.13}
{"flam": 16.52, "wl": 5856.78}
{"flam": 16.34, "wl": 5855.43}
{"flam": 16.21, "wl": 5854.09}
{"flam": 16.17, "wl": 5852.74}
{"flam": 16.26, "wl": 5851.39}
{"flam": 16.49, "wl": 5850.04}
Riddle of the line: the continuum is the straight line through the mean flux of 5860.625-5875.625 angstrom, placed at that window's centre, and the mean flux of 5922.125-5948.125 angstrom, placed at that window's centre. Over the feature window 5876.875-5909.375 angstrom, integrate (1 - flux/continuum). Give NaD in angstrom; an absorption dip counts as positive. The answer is 3.5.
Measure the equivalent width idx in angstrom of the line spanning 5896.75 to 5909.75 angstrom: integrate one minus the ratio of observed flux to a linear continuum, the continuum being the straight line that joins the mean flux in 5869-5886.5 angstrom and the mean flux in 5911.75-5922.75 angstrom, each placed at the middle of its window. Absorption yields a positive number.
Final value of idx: 1.24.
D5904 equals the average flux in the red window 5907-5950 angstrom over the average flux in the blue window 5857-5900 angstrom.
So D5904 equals 1.0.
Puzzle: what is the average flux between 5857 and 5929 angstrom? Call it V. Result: 15.8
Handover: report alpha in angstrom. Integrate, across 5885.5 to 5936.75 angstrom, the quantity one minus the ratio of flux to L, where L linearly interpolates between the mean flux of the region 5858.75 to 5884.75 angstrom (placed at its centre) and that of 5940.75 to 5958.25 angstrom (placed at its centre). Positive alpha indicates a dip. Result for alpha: 5.0 angstrom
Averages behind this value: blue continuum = 16.5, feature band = 15.3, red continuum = 17.4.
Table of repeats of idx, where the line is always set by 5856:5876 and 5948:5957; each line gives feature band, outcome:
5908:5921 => 0.73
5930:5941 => 0.94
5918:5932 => 0.97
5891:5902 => 1.83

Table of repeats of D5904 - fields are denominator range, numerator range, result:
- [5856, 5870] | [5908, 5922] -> 0.98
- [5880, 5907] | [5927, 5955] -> 1.14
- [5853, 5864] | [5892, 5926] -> 0.93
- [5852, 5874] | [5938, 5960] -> 1.04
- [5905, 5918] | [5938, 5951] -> 1.08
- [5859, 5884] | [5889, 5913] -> 0.89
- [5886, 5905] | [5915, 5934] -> 1.13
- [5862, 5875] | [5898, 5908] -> 0.89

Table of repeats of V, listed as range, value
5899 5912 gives 15.1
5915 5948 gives 16.4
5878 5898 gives 14.6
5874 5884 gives 16.3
